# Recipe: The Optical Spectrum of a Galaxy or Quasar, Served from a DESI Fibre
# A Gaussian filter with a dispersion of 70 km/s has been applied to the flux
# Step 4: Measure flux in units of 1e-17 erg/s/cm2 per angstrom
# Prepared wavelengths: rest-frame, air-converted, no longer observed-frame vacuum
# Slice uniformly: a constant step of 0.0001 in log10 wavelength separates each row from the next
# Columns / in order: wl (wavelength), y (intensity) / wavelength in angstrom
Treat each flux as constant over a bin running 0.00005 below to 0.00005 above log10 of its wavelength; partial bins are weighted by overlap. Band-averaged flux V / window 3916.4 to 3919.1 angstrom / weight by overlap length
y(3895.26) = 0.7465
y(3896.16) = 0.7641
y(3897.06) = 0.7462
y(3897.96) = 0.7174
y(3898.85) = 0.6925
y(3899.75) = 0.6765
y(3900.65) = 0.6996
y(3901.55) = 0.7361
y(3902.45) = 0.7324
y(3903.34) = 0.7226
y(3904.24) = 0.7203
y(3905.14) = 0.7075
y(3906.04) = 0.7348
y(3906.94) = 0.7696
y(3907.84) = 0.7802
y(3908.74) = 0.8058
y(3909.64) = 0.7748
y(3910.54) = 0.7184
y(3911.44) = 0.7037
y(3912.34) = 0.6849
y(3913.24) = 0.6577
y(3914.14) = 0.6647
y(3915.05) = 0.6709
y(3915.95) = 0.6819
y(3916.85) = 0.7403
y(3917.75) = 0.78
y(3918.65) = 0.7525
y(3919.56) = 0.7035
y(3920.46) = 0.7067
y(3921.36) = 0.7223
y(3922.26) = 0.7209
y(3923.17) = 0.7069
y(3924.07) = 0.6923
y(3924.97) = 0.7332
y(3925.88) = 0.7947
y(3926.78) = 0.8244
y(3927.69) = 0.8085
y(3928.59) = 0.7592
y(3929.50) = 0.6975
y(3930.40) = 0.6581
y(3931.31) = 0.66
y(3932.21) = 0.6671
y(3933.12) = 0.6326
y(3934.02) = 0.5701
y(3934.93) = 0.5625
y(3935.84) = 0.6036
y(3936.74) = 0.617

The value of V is 0.759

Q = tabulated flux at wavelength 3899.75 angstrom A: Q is 0.6765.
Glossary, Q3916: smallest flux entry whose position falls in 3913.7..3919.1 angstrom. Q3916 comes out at 0.6647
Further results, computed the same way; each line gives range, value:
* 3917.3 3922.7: 0.7035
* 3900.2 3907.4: 0.6996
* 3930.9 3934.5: 0.5701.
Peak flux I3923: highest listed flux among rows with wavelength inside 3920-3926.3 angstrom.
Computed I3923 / 0.7947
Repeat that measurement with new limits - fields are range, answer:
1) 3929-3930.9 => 0.6975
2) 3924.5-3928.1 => 0.8244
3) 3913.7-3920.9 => 0.78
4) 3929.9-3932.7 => 0.6671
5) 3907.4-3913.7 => 0.8058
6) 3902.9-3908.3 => 0.7802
